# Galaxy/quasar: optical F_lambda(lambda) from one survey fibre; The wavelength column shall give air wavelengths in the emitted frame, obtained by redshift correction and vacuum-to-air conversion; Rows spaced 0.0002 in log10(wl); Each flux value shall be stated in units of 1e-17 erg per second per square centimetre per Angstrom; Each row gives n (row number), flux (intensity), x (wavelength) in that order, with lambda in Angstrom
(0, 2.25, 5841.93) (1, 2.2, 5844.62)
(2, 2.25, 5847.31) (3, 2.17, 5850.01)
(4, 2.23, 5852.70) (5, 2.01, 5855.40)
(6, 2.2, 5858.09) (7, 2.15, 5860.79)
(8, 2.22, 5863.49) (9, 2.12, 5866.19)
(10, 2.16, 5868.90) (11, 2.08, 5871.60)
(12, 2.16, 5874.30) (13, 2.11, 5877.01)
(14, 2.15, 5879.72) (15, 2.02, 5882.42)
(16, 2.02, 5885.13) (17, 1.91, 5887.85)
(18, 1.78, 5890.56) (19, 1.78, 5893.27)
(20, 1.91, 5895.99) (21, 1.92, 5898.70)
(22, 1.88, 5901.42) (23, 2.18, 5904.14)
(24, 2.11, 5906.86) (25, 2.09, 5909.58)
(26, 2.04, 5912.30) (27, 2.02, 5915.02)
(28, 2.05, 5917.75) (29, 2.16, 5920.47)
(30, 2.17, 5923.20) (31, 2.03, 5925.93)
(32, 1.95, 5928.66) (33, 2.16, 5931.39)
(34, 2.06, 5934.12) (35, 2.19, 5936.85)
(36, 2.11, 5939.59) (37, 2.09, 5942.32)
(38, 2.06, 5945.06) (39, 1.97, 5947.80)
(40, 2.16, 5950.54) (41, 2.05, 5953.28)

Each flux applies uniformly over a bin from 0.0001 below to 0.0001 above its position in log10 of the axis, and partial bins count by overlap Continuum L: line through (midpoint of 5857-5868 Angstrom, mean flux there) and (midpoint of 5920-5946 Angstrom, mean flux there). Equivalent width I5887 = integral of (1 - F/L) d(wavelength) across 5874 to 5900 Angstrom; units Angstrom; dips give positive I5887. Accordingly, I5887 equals 2.1 Angstrom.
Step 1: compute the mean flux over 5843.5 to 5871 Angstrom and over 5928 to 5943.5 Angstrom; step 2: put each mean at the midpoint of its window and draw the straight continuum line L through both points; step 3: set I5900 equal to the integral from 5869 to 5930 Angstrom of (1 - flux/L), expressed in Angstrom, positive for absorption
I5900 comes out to 3.0 Angstrom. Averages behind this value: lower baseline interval 2.17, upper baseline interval 2.1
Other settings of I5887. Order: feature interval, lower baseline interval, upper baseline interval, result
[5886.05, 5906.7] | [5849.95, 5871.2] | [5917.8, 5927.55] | 1.97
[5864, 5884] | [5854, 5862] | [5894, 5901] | -0.86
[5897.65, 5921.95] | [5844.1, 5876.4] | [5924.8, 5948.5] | 0.59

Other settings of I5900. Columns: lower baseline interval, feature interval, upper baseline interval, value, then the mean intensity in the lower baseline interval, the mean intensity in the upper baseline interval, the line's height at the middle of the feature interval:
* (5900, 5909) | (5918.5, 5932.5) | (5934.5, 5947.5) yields -0.1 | 2.06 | 2.1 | 2.08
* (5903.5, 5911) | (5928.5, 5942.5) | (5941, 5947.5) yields -0.2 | 2.12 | 2.06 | 2.07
